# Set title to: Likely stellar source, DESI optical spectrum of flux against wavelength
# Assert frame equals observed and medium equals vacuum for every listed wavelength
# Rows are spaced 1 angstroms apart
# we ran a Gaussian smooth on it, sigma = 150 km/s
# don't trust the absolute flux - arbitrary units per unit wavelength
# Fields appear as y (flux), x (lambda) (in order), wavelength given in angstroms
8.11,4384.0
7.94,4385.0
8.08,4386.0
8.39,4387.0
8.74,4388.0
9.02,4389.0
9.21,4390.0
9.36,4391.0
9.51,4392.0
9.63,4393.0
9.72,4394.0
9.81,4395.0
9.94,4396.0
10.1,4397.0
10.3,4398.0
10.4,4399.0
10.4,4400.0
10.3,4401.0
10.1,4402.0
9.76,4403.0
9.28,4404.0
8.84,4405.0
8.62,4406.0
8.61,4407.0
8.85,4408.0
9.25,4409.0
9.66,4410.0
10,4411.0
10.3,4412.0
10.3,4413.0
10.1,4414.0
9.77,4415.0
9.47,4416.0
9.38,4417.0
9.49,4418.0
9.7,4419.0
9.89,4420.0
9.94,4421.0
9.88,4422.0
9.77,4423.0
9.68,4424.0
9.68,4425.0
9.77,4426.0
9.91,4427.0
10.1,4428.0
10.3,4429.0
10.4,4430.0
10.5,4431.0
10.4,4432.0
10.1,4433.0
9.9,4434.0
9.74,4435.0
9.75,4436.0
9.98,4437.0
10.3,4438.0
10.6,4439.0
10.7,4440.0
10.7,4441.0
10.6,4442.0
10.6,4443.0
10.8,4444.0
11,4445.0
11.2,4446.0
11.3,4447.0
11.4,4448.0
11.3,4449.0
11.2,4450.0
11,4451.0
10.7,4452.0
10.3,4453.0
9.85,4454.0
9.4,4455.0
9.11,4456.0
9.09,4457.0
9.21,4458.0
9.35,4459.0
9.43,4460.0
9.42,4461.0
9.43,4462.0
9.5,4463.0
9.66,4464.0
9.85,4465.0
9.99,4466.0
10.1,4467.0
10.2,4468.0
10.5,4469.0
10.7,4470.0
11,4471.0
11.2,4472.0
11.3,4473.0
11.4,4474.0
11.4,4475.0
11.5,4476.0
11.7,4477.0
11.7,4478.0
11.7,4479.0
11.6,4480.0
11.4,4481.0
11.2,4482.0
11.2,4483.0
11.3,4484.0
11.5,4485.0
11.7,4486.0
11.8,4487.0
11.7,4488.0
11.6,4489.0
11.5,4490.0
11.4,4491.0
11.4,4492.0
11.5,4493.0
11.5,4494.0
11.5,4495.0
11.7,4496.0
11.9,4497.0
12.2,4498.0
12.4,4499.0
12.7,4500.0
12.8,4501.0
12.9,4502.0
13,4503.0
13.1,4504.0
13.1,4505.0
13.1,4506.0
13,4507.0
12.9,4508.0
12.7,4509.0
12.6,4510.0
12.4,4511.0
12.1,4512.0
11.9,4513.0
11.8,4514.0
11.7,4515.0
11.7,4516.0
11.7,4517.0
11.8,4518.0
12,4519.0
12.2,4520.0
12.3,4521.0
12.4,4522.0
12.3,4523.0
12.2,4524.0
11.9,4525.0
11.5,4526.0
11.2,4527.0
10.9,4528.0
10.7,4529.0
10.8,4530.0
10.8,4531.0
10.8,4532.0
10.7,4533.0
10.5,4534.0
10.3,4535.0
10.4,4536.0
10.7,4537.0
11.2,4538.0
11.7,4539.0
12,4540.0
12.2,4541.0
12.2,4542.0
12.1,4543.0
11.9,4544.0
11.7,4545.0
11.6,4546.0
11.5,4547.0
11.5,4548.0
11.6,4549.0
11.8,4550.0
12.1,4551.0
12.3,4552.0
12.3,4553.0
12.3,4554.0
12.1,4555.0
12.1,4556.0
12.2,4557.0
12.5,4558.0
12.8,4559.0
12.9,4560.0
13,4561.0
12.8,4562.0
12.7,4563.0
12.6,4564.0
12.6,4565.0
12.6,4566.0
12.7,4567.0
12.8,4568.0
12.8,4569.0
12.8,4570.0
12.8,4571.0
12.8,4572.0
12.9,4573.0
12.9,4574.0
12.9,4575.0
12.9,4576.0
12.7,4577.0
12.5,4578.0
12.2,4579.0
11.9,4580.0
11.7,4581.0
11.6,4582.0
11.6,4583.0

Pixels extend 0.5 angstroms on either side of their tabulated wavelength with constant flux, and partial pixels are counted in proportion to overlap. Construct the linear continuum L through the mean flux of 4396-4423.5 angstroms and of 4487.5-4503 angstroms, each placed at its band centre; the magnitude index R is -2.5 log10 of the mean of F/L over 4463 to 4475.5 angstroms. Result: 0.07 mag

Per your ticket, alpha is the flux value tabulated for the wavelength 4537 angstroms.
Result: 10.7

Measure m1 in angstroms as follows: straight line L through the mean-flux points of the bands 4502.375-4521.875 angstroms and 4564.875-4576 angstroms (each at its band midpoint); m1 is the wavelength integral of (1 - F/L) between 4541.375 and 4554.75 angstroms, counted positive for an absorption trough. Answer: 0.8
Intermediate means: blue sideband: 12.4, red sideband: 12.8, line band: 11.9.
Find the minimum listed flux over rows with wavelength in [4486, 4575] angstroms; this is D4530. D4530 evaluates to 10.3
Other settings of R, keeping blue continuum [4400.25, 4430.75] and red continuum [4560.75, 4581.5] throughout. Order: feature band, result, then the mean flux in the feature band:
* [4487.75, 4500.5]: -0.054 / 11.8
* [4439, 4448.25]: -0.066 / 10.9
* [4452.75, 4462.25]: 0.116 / 9.44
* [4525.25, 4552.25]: 0.063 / 11.4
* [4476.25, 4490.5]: -0.053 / 11.5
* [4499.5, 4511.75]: -0.128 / 12.8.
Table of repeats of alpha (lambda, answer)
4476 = 11.5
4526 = 11.5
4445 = 11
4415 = 9.77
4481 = 11.4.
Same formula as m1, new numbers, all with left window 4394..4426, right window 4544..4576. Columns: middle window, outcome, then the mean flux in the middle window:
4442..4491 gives 0.0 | 10.7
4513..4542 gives 0.9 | 11.5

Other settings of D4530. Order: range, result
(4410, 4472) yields 9.09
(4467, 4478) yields 10.1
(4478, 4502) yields 11.2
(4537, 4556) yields 10.7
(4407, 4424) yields 8.61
